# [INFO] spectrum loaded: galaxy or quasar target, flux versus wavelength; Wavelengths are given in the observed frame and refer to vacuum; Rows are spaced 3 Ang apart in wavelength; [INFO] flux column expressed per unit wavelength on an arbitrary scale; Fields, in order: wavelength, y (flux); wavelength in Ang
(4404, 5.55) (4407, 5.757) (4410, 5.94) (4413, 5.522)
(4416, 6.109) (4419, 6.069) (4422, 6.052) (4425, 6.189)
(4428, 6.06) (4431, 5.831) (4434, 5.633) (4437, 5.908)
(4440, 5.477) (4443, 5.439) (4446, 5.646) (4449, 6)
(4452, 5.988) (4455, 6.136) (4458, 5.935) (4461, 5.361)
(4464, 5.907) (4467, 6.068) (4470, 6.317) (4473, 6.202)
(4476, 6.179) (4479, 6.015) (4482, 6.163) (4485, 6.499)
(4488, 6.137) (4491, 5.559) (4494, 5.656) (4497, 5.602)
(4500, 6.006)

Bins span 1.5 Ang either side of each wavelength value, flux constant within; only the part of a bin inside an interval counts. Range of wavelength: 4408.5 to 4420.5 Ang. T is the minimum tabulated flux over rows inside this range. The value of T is 5.522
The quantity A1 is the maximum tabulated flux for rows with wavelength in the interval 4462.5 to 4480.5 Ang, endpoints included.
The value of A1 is 6.317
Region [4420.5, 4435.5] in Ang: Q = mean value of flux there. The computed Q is 5.95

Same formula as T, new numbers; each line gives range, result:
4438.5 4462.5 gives 5.361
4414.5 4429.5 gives 6.052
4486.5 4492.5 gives 5.559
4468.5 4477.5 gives 6.179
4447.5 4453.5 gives 5.988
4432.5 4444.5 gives 5.439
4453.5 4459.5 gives 5.935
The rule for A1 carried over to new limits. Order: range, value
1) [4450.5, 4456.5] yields 6.136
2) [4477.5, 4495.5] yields 6.499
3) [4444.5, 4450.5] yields 6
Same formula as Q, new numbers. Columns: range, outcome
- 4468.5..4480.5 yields 6.18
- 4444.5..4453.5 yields 5.88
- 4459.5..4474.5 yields 5.97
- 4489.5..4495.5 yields 5.61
